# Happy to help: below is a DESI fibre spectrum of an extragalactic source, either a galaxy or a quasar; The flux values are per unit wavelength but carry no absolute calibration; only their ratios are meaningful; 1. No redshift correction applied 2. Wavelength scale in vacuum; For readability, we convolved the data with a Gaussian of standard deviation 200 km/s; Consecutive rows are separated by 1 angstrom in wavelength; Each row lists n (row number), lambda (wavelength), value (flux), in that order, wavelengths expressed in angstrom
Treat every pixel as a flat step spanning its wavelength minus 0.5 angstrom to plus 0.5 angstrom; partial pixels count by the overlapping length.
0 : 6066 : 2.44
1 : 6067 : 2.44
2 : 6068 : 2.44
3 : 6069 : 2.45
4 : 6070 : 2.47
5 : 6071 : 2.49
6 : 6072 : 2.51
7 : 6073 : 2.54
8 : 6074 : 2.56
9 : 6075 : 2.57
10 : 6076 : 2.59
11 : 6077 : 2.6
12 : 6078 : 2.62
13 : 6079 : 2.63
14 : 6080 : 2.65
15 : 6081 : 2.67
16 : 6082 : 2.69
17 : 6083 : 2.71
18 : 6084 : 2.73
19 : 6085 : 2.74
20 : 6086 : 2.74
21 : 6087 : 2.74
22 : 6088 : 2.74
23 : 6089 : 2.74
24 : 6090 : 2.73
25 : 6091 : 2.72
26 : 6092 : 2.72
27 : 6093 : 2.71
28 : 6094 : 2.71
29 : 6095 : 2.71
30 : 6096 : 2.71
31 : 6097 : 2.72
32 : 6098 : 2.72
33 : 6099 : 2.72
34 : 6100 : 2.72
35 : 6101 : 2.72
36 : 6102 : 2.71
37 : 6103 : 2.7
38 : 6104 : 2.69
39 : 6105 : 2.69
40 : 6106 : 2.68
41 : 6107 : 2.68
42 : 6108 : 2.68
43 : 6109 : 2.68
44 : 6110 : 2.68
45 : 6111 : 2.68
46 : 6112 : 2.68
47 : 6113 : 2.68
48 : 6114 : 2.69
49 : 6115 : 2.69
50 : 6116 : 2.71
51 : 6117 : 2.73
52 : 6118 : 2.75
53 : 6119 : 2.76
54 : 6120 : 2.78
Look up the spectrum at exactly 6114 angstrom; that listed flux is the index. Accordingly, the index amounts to 2.69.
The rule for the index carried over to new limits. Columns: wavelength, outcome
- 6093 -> 2.71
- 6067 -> 2.44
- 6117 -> 2.73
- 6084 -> 2.73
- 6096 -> 2.71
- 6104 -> 2.69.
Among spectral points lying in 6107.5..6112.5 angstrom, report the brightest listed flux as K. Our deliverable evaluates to 2.68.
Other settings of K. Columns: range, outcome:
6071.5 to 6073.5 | 2.54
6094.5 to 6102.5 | 2.72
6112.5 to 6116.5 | 2.71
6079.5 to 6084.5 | 2.73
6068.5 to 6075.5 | 2.57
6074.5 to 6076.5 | 2.59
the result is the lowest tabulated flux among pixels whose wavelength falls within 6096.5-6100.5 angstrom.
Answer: 2.72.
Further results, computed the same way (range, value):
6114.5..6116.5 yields 2.69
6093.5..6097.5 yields 2.71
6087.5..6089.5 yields 2.74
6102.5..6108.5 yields 2.68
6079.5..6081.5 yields 2.65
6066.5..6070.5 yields 2.44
